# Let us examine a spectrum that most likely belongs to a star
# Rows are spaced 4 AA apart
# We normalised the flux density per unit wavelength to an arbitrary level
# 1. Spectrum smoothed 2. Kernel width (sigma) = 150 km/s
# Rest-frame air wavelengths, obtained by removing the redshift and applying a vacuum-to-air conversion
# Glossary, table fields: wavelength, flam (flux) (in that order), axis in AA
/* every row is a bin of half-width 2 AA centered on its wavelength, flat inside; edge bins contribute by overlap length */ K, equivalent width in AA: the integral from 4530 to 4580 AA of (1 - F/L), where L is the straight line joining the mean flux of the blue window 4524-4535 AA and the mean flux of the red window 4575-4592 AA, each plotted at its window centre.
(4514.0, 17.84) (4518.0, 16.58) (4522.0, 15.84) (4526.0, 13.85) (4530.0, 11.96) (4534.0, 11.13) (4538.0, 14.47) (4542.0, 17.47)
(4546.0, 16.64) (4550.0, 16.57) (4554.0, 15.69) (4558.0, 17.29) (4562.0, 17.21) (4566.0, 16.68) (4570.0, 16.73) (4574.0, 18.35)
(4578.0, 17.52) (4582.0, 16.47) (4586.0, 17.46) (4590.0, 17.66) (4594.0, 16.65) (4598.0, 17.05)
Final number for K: -4.72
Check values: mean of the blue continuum 12.4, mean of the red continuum 17.3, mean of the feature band 16.1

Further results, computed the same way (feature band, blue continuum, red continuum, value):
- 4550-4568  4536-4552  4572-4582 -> 0.2 AA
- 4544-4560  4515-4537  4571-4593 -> -0.9 AA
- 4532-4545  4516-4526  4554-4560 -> 1.4 AA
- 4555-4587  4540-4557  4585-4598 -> -0.4 AA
